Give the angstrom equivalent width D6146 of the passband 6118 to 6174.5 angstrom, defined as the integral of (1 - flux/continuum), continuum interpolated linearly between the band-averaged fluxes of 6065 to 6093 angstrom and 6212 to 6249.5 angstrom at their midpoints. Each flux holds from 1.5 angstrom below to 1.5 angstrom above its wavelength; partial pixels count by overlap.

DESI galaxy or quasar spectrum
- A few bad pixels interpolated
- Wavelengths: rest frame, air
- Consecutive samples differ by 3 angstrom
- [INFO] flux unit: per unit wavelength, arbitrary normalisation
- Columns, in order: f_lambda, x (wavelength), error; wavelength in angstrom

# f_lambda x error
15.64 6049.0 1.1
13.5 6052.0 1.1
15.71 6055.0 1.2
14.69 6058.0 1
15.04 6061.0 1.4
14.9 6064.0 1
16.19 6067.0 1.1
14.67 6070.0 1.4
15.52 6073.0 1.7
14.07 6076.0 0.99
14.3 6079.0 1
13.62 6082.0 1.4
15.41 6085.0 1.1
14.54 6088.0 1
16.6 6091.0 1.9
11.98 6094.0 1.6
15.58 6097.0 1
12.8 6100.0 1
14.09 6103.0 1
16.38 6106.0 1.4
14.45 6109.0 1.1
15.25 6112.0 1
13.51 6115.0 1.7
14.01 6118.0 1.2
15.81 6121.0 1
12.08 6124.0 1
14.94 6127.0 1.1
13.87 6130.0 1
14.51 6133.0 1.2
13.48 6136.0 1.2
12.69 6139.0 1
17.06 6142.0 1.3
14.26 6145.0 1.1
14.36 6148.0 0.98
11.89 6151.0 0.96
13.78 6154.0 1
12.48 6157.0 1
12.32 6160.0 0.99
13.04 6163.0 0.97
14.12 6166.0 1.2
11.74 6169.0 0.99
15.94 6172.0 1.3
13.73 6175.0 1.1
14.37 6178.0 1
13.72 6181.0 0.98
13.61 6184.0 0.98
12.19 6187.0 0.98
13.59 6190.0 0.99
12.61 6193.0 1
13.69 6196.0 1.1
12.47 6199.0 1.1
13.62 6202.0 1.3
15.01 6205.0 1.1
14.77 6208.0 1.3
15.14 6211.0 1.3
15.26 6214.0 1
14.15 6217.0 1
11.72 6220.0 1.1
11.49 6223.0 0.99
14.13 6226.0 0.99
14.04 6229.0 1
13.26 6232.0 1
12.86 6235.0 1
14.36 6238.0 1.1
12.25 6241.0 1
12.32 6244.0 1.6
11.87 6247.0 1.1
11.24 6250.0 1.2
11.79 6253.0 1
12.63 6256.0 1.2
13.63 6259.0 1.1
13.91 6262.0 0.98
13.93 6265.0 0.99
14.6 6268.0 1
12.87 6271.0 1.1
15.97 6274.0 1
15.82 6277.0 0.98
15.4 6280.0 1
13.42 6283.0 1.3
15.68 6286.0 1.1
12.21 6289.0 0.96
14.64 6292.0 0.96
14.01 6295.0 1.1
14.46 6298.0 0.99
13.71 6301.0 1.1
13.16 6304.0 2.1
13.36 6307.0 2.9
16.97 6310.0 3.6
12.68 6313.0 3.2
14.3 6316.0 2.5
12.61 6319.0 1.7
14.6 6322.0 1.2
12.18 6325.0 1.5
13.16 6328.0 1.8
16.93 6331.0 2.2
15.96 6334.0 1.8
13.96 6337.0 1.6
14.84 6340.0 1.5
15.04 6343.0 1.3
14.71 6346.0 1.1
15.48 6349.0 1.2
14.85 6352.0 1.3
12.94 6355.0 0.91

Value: 1.3 angstrom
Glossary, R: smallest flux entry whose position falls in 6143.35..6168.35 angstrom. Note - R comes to 11.89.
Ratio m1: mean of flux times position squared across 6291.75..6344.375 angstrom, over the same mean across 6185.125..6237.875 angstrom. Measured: 1.09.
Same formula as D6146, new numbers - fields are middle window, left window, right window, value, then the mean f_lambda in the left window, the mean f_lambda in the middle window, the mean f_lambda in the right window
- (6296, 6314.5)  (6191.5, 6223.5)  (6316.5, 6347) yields 0.2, 13.7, 14.1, 14.4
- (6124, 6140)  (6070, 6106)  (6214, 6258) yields 0.3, 14.5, 13.8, 12.8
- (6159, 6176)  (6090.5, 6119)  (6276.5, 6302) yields 1.0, 14.4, 13.5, 14.3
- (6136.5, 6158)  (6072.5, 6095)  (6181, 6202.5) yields -0.2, 14.5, 13.8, 13.1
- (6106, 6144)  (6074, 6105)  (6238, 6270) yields -0.9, 14.4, 14.4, 12.9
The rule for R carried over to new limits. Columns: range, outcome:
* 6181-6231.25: 11.49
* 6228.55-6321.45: 11.24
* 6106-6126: 12.08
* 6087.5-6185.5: 11.74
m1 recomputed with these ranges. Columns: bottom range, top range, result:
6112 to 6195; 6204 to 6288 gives 1.03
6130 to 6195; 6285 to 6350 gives 1.10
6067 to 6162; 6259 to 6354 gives 1.07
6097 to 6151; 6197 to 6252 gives 0.96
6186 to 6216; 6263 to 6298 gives 1.07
